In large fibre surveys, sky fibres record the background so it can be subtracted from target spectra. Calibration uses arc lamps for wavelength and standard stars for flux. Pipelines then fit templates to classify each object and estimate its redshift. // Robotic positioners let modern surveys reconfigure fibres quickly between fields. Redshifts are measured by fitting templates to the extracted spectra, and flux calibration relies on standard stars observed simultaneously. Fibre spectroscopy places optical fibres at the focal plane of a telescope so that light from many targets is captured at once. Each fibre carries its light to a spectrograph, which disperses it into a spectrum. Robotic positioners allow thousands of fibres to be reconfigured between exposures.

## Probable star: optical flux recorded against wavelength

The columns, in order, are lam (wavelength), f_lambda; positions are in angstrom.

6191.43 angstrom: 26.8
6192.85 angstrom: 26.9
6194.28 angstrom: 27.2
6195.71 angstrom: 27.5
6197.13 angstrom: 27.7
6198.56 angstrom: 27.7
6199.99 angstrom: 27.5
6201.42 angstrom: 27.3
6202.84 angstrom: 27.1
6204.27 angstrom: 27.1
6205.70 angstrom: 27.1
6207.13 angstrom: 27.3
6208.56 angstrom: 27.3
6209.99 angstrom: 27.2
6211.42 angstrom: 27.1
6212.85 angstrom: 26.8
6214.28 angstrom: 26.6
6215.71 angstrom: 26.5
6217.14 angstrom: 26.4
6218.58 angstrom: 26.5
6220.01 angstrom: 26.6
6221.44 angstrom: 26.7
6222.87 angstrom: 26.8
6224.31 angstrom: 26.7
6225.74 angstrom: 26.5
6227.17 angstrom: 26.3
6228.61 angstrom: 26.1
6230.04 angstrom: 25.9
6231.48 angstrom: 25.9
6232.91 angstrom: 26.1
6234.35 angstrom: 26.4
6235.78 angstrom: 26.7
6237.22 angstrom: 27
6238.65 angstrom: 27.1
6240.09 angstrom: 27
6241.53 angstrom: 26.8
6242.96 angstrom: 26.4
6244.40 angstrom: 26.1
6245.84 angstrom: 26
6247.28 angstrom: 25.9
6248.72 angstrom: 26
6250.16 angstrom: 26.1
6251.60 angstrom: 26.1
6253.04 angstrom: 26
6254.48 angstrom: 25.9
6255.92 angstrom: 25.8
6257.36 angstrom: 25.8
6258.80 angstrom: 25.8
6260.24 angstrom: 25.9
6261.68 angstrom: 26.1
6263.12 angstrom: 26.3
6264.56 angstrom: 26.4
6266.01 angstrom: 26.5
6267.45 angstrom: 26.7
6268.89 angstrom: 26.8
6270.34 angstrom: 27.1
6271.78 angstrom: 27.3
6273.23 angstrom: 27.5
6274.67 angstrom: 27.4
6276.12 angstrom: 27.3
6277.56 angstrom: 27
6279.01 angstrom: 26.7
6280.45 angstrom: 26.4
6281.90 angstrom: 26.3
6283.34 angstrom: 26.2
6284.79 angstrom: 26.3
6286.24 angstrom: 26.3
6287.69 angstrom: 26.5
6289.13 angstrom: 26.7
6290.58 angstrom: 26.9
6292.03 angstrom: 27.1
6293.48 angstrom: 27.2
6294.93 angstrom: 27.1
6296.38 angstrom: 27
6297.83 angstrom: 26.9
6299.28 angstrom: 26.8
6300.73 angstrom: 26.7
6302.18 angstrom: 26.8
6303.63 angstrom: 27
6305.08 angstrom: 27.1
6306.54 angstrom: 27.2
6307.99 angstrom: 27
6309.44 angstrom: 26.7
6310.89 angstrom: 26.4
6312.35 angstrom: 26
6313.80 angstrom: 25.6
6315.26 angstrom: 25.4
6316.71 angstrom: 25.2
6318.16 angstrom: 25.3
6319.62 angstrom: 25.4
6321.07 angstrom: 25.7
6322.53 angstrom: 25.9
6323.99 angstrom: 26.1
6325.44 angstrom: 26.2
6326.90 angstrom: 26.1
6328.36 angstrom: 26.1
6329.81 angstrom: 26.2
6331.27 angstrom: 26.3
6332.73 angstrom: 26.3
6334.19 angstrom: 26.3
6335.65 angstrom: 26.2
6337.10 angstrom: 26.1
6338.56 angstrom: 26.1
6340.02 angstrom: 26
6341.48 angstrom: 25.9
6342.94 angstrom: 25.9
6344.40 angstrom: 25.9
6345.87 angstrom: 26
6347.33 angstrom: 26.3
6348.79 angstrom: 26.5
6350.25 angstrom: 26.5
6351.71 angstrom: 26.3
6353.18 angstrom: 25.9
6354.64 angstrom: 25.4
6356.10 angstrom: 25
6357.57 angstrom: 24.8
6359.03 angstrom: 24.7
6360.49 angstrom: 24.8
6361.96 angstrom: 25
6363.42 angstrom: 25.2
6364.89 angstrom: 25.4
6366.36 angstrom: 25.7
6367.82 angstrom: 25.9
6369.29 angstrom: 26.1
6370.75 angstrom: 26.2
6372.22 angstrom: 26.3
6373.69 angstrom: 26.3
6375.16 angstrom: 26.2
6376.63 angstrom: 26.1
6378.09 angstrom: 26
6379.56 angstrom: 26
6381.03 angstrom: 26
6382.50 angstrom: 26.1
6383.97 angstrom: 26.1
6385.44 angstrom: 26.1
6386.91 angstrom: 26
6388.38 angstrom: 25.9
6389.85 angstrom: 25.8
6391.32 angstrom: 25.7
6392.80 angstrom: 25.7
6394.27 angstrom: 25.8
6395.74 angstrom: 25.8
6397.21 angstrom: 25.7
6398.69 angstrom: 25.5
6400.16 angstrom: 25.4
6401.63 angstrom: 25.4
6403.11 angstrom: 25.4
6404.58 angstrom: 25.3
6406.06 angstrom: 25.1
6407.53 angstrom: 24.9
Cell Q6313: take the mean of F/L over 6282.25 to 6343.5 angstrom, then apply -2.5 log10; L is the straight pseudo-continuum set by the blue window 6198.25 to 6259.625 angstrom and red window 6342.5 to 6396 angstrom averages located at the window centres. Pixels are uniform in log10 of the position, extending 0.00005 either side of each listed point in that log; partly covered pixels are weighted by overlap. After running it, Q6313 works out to -0.01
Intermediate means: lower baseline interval 26.5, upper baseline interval 25.8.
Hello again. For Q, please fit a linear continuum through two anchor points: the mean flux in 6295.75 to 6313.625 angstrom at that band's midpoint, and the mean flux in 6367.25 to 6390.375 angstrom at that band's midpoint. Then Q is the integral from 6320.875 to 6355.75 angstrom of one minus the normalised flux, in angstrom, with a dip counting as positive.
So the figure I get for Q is 0.5 angstrom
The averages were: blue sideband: 26.8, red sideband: 26.1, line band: 26.1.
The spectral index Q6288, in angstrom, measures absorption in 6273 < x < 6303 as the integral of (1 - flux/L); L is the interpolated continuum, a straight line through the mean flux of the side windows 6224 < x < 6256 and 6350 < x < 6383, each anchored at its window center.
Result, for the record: -0.8 angstrom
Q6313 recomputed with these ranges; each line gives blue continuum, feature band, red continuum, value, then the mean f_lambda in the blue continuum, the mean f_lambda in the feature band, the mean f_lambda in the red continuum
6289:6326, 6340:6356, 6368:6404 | 0.01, 26.4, 26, 25.9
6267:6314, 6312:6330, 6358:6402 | 0.03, 26.8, 25.8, 25.8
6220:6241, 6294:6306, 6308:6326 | -0.04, 26.5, 26.9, 25.9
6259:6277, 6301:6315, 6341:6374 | -0.01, 26.8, 26.6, 25.7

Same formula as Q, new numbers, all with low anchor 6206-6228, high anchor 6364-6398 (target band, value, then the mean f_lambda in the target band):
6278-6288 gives 0.0 angstrom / 26.4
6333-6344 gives 0.0 angstrom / 26.1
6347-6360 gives 0.2 angstrom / 25.7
